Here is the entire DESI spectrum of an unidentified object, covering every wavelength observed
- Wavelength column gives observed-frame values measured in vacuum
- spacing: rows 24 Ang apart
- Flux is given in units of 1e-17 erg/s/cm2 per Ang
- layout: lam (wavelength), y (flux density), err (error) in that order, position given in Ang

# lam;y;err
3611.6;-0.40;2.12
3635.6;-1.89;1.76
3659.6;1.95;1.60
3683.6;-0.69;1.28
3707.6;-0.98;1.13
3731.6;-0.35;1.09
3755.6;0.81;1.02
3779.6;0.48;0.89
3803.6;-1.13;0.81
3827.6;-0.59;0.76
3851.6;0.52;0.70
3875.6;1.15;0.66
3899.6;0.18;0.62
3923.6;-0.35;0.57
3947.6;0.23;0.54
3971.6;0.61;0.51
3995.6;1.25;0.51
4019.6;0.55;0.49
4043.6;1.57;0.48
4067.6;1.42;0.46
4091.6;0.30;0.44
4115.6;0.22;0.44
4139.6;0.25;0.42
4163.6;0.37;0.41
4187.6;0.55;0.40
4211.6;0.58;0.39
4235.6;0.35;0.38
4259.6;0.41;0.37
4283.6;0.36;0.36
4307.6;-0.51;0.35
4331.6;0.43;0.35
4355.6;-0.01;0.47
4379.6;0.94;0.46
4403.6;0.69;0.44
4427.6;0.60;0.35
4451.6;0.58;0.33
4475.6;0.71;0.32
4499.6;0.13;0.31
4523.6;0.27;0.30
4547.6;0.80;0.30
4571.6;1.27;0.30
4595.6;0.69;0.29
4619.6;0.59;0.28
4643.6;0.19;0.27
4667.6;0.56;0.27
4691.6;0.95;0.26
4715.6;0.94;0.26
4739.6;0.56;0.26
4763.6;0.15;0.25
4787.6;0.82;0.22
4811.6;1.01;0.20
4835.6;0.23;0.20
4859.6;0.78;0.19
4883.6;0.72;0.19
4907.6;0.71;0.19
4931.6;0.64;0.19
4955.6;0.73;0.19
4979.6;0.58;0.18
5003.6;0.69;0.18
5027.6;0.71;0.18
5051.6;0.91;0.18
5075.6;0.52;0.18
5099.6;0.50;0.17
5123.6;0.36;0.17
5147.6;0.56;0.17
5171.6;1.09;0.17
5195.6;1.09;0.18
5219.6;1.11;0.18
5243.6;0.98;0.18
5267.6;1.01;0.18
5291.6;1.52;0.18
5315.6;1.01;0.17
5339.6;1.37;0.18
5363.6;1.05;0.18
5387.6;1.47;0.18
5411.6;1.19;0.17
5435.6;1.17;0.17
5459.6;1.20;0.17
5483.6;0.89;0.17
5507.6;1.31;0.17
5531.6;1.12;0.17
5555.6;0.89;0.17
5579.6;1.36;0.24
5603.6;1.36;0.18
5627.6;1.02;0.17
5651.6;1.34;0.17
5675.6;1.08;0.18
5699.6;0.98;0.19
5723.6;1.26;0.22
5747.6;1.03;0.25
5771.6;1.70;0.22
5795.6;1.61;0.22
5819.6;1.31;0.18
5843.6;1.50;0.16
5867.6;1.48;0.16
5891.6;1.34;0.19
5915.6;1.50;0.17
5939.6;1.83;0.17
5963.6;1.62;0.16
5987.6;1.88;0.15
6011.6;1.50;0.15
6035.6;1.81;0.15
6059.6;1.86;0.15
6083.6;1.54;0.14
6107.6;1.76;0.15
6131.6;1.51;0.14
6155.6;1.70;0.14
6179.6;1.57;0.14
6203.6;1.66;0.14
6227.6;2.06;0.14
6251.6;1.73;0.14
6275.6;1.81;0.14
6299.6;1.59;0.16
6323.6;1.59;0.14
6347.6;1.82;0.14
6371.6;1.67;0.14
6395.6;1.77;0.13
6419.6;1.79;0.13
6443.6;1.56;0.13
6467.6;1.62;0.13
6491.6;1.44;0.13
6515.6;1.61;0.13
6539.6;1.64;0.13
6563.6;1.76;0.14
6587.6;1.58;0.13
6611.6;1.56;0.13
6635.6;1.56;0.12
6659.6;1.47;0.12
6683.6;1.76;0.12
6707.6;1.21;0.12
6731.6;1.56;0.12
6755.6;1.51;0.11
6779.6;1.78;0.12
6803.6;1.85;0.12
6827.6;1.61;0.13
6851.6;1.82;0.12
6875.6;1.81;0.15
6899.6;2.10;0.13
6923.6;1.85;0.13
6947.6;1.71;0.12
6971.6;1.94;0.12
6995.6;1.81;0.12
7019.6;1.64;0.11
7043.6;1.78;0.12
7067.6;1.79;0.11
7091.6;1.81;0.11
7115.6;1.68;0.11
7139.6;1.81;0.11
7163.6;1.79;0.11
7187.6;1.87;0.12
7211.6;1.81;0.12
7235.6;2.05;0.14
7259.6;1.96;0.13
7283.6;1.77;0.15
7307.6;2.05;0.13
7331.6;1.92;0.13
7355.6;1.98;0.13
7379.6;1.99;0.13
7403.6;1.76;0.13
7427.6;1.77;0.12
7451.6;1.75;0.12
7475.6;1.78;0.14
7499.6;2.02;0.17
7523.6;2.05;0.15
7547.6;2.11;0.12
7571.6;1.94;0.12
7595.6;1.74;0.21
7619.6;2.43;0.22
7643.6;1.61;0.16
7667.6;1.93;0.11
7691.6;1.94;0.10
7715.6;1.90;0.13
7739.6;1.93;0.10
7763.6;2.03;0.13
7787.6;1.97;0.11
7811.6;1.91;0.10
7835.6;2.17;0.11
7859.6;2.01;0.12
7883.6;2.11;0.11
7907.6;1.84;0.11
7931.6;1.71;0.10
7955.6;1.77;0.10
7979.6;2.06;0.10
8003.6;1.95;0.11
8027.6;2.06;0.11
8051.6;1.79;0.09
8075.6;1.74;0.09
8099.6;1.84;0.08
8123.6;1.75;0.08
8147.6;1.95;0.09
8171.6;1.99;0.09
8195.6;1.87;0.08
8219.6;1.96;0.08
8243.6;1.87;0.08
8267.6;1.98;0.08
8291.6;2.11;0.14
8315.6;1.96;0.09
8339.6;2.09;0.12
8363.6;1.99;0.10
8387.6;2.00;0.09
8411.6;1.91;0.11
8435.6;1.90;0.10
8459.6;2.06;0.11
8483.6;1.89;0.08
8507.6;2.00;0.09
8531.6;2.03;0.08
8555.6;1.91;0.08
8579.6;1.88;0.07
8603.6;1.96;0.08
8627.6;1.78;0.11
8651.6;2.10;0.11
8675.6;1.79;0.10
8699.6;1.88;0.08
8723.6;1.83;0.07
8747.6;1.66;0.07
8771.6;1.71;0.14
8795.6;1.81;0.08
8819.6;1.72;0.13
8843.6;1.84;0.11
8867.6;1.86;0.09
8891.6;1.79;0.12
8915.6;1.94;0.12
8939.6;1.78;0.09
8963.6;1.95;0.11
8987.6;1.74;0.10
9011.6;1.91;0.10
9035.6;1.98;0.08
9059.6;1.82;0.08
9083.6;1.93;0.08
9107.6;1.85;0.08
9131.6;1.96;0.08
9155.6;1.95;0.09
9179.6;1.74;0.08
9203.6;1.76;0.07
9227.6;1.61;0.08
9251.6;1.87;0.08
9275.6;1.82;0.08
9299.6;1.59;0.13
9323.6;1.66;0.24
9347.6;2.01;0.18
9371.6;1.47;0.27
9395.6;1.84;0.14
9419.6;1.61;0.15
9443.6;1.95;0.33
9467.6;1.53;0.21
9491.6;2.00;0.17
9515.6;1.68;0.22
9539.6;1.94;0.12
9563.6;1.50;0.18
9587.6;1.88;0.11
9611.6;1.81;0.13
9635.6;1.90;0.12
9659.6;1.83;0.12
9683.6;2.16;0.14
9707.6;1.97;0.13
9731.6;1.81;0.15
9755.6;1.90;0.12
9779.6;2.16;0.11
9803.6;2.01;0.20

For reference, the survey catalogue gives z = 0.297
